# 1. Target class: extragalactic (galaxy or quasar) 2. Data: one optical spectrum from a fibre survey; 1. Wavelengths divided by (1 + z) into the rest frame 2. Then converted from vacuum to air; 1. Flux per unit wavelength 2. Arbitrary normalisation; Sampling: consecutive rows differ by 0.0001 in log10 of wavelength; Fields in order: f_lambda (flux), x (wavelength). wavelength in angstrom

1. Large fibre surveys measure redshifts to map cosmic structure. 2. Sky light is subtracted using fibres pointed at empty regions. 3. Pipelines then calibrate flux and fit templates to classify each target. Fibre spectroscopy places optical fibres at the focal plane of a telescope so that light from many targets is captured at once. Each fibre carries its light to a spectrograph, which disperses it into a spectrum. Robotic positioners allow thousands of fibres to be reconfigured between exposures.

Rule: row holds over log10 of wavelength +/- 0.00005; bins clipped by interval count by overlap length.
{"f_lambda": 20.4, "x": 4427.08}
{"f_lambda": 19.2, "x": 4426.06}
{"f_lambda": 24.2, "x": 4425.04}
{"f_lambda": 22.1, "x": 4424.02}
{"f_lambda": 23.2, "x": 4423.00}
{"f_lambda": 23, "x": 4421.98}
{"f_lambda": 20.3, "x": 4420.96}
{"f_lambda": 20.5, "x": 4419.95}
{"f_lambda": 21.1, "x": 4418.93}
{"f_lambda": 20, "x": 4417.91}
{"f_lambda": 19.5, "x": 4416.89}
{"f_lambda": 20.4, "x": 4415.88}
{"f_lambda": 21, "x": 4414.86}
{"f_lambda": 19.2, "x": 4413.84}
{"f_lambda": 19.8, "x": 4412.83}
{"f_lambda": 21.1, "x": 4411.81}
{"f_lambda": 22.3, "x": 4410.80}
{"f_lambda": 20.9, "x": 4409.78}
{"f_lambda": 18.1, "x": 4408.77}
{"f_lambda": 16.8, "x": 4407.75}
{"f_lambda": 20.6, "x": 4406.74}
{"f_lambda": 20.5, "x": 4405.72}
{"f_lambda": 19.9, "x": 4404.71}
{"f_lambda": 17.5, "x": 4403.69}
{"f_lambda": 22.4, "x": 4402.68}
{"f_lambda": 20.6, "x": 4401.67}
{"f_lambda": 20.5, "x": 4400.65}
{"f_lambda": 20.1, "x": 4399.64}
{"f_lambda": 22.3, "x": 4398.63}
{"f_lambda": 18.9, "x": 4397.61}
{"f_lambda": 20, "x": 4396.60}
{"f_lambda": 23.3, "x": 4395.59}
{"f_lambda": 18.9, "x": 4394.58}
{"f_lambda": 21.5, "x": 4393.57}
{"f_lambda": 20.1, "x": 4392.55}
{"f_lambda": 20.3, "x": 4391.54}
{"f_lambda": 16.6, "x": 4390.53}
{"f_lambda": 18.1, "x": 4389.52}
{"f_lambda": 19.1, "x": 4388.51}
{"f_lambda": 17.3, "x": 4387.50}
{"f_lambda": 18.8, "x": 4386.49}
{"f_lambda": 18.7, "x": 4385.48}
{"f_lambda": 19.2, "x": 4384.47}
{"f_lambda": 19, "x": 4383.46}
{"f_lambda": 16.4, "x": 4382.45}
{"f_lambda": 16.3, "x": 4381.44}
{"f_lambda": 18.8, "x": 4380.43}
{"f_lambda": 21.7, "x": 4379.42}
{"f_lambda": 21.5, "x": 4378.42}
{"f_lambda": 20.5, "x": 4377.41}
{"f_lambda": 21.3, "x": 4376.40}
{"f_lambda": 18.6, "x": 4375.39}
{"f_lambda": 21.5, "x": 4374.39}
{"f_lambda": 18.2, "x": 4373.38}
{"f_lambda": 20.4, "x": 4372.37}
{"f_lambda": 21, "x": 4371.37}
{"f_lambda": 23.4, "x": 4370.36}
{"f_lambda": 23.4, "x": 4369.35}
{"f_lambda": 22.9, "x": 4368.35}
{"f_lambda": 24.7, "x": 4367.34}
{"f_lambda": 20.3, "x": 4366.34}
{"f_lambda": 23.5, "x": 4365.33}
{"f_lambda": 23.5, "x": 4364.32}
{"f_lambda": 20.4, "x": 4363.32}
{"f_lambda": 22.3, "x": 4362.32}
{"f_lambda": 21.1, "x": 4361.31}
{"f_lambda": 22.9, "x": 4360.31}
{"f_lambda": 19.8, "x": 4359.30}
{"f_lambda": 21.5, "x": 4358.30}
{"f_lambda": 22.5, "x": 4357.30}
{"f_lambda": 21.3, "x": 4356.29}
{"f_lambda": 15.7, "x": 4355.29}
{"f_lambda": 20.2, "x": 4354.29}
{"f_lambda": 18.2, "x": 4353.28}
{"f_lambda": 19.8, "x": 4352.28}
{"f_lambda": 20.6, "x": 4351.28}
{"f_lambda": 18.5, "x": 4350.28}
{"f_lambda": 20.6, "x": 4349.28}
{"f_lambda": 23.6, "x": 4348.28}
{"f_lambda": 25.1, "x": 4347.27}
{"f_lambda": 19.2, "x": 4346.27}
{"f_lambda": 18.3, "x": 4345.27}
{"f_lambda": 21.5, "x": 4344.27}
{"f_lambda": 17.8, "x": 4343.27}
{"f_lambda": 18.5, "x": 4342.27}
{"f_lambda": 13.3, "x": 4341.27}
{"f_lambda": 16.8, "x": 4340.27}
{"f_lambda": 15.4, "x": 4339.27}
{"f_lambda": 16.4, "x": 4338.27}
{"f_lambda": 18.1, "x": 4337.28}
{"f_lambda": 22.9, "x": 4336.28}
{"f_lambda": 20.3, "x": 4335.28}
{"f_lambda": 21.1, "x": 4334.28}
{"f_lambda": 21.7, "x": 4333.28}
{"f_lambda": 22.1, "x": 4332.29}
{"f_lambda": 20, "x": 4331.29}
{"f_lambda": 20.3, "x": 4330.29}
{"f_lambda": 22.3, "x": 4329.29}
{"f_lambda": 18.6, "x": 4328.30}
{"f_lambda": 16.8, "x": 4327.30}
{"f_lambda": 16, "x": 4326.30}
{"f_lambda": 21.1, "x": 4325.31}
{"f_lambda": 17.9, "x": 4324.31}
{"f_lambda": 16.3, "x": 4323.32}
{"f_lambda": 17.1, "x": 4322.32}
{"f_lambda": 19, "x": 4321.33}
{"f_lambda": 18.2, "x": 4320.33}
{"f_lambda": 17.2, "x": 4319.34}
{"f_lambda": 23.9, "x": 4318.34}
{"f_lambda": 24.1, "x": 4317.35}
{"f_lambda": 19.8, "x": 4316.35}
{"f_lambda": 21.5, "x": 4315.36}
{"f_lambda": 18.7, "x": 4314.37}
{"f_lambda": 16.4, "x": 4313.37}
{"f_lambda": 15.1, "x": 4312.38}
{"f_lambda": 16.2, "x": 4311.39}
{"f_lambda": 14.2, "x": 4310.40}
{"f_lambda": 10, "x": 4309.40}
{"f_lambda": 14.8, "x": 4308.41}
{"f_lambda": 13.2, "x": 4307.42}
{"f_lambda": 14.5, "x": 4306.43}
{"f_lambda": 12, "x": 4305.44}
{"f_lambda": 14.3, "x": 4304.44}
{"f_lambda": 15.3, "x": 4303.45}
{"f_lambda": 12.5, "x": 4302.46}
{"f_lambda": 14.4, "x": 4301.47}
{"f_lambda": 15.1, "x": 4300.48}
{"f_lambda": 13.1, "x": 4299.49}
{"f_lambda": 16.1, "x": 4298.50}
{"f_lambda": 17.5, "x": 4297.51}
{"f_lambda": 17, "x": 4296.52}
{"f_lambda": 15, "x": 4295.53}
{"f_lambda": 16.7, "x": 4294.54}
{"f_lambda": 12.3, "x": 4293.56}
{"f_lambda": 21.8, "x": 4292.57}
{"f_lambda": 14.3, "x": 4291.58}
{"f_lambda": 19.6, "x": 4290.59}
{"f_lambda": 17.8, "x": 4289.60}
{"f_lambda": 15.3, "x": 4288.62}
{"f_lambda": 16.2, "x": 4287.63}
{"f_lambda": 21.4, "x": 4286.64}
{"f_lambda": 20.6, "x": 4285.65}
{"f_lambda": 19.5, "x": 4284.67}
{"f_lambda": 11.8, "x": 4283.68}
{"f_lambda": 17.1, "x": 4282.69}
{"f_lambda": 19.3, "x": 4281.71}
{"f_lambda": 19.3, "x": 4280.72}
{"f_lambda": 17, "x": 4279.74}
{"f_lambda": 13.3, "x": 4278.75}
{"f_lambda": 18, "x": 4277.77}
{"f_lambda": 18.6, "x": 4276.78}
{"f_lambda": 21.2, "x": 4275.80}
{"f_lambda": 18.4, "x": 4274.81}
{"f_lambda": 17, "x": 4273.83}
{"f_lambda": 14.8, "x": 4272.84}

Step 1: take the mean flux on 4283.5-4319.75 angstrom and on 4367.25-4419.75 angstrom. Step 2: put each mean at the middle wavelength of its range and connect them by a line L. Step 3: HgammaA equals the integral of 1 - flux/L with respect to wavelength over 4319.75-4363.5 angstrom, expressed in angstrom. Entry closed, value -3.64 angstrom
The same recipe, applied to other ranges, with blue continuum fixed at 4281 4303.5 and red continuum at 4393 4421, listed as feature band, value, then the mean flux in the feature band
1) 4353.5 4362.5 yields -1.0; 20.7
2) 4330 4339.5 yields -1.1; 20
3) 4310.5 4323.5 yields -1.0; 18.7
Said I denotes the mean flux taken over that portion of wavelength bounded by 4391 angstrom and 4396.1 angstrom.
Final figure 20.8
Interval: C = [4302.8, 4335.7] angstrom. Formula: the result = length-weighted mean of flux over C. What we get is 17.9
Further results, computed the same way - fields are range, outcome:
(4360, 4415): 20.3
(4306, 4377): 19.5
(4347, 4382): 21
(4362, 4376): 21.7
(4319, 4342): 18.7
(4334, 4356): 19.2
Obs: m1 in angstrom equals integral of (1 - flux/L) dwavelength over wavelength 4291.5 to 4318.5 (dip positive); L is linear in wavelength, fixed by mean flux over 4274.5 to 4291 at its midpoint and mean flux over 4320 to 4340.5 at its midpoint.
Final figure 3.6 angstrom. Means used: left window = 17.9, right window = 19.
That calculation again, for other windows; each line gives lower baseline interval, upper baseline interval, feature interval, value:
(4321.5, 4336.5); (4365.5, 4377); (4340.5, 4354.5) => 0.56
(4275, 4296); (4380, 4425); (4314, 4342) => -1.26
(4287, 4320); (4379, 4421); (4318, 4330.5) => -1.26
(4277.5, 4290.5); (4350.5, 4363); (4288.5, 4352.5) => 4.16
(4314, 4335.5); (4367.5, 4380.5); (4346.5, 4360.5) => -0.05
